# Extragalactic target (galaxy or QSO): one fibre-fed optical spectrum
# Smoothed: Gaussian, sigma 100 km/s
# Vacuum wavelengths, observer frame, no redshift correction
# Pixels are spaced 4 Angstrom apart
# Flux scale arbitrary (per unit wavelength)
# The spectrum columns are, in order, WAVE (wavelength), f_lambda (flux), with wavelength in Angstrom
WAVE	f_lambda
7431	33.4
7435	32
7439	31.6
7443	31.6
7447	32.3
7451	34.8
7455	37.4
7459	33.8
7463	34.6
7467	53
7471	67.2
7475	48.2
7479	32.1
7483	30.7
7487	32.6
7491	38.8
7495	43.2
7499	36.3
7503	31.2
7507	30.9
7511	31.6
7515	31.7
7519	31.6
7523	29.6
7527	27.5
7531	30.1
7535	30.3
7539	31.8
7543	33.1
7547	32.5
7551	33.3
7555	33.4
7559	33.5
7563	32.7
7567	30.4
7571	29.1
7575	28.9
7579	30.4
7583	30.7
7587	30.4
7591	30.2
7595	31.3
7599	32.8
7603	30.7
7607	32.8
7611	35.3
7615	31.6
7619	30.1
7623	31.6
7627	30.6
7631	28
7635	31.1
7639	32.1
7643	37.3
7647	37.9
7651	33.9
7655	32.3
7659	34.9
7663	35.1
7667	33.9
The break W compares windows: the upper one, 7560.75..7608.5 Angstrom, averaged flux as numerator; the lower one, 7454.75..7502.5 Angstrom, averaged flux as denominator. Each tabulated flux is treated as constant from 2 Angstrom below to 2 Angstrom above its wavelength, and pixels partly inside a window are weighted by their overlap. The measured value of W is 0.8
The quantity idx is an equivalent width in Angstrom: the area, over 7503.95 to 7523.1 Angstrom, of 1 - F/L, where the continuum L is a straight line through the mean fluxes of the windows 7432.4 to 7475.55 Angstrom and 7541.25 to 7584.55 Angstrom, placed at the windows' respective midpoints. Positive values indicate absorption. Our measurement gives 2.1 Angstrom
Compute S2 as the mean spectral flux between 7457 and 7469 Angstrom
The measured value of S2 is 40.5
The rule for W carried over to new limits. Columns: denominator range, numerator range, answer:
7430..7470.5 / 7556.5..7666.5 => 0.88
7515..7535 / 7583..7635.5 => 1.04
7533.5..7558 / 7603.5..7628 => 0.98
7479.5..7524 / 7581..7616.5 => 0.95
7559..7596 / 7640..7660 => 1.15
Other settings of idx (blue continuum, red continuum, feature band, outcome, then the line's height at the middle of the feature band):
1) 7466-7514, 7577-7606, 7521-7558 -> 4.0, 35.2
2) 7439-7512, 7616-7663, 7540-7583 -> 4.2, 35.1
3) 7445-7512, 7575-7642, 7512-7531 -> 3.0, 35.9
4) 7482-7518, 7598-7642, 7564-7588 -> 1.8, 32.5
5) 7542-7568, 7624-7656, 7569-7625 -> 2.9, 32.8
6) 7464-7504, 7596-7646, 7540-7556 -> 1.8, 37.1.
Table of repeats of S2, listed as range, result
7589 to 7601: 31.4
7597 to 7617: 32.6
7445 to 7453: 33.5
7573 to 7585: 30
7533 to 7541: 31.1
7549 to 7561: 33.4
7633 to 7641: 31.6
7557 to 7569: 32.2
